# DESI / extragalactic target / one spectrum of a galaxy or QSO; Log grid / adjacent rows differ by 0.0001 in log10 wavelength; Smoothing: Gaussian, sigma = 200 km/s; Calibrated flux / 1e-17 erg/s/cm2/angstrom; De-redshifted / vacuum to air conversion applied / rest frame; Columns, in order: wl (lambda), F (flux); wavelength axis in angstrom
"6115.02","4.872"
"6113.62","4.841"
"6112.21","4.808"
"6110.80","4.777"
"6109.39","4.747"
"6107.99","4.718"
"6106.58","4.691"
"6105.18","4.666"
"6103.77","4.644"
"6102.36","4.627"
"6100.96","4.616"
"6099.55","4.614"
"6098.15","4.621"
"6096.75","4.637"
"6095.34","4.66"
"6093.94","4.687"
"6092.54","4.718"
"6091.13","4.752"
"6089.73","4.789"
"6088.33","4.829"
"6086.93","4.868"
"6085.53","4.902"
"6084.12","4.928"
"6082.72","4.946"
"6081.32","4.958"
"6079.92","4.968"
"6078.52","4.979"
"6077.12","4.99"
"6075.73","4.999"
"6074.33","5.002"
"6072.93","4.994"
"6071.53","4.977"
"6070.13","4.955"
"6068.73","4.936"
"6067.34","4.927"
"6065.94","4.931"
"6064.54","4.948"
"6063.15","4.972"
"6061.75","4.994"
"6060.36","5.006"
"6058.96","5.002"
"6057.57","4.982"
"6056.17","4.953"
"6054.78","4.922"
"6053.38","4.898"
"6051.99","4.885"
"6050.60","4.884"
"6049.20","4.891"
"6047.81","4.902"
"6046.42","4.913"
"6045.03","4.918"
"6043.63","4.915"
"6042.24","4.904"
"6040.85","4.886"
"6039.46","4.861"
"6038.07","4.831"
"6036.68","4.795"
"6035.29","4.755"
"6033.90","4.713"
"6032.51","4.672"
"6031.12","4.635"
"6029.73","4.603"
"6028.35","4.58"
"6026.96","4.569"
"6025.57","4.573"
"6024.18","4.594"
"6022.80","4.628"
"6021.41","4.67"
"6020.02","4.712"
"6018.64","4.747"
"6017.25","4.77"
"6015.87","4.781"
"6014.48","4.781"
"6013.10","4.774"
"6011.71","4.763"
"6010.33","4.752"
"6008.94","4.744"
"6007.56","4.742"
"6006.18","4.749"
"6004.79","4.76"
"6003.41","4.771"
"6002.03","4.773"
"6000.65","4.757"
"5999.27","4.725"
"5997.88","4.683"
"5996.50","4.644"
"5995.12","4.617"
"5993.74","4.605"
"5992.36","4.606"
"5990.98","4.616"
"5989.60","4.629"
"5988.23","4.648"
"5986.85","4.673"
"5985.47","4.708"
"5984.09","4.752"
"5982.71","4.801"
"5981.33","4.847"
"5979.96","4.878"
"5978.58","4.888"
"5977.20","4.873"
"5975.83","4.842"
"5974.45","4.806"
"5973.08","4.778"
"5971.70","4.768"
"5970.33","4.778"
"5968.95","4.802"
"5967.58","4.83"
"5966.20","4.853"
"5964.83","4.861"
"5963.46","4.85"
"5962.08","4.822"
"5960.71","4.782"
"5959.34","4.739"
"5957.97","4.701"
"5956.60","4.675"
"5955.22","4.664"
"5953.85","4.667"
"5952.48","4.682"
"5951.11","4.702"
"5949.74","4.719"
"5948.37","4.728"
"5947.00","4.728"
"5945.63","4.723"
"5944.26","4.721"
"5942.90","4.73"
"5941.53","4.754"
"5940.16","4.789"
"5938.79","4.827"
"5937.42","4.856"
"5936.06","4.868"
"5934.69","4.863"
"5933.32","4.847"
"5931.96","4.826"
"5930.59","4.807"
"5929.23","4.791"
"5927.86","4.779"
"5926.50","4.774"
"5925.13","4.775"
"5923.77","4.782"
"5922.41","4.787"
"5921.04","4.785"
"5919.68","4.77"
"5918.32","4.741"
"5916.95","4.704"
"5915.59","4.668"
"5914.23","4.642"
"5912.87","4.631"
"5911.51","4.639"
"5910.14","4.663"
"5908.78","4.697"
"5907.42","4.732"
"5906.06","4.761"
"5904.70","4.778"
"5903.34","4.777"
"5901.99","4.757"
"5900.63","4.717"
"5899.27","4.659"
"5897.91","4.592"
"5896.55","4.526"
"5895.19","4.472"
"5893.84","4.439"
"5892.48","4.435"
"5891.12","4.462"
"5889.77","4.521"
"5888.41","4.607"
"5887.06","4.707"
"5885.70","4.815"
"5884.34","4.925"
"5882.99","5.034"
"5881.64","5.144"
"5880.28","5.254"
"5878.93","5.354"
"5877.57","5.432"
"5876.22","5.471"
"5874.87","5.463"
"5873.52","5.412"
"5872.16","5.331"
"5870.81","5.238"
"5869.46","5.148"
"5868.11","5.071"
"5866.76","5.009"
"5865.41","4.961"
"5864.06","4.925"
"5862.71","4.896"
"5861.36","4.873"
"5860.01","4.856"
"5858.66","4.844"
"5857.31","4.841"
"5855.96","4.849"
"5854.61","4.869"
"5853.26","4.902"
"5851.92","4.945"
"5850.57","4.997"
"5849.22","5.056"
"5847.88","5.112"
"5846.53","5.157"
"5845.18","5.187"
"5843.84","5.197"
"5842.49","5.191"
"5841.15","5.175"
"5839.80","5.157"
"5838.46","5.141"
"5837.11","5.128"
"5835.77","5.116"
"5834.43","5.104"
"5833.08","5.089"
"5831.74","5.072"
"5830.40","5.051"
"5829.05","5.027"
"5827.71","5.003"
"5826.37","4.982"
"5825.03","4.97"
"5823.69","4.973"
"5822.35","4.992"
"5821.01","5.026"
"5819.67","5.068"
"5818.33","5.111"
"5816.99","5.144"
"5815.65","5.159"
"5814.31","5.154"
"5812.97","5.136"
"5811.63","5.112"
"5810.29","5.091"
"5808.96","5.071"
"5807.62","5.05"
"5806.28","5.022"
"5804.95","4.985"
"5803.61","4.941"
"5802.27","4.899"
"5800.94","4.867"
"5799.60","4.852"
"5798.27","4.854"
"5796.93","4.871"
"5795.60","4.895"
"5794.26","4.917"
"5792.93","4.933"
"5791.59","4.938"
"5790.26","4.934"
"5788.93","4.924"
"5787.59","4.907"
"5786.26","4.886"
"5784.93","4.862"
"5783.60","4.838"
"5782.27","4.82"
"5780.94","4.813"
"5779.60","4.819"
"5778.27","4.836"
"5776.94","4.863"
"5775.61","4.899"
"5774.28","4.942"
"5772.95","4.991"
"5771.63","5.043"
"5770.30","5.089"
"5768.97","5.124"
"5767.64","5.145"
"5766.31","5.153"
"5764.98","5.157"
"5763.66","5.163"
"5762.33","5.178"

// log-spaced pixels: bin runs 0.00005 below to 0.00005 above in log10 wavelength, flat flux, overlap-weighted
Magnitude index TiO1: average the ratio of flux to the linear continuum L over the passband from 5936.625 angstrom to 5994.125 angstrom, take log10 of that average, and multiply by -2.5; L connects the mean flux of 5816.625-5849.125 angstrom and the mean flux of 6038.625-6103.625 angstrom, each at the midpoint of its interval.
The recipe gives 0.05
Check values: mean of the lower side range 5.09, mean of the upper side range 4.88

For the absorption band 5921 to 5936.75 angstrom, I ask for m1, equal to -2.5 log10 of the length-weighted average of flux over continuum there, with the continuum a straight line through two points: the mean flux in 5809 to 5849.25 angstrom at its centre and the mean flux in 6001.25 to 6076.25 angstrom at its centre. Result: 0.04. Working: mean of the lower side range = 5.1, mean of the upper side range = 4.83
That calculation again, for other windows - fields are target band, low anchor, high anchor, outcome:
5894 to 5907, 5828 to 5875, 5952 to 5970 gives 0.060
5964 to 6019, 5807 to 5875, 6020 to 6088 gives 0.038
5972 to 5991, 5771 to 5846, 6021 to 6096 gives 0.028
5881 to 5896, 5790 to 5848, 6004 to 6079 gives 0.065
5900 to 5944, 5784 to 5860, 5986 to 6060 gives 0.028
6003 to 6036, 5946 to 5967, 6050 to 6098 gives 0.029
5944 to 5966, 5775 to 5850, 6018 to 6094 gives 0.040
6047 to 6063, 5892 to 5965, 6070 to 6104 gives -0.030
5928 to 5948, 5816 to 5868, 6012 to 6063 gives 0.028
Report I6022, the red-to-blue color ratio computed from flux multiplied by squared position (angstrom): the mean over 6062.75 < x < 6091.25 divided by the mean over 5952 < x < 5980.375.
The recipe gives 1.1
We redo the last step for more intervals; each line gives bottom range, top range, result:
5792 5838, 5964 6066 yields 1.02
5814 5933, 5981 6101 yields 1.03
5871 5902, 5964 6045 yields 1.01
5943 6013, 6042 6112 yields 1.06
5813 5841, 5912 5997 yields 0.98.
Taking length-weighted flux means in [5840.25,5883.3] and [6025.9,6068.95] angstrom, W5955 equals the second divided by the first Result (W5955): 0.95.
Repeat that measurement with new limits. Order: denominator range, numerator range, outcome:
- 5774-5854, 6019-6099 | 0.97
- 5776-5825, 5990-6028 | 0.95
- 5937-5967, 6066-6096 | 1.03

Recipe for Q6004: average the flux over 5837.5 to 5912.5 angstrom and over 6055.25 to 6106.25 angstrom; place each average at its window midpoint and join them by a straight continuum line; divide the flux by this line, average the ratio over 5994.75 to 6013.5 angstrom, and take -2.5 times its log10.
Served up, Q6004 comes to 0.03 mag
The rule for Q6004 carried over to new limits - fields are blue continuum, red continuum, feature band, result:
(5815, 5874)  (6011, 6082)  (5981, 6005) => 0.05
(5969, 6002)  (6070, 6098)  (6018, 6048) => 0.01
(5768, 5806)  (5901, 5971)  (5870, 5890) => -0.07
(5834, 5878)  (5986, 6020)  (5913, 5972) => 0.02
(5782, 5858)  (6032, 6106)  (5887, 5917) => 0.07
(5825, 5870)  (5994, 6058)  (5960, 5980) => 0.01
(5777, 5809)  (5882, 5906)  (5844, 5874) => -0.06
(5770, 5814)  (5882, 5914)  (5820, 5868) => -0.05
